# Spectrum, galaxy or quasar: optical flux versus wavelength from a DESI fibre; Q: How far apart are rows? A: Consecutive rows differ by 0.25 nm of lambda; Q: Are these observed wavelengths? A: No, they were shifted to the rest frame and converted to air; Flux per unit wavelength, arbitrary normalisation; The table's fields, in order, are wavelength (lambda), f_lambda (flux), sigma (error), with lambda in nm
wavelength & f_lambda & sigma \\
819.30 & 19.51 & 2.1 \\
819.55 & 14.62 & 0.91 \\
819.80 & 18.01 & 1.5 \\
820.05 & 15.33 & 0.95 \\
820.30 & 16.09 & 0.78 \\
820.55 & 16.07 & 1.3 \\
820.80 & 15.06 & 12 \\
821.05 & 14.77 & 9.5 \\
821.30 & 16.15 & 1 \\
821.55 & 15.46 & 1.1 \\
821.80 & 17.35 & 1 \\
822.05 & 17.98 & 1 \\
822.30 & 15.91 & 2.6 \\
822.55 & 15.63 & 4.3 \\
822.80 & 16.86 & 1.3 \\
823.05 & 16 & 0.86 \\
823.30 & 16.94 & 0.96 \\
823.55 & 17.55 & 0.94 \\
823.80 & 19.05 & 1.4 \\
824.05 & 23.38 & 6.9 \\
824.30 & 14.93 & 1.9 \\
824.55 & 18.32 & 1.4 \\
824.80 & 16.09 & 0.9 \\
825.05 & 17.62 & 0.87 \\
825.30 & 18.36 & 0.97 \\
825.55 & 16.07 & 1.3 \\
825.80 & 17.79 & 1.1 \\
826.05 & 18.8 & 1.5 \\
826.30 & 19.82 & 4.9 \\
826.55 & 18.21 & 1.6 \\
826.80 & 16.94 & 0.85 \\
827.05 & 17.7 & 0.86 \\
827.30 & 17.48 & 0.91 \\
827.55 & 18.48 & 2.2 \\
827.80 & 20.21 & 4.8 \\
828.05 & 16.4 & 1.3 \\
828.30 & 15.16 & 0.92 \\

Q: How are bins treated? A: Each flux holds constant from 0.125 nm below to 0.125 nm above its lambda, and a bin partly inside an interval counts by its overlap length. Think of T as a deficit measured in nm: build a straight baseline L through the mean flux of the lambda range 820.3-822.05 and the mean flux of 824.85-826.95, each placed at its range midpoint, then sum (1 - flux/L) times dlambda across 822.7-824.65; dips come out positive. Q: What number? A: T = -0.10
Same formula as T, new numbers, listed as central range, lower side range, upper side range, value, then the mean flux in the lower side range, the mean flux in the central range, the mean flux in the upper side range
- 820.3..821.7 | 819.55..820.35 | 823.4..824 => 0.11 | 16.2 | 15.6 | 18.9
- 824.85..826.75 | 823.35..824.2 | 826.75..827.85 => 0.08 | 19.6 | 18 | 18.1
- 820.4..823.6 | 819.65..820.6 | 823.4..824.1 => 0.31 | 16.4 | 16.3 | 19.5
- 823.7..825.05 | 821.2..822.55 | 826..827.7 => -0.07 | 16.5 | 18.3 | 18.2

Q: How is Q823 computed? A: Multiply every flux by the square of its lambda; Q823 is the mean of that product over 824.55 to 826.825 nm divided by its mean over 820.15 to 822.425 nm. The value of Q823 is 1.12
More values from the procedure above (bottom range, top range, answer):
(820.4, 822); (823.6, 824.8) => 1.17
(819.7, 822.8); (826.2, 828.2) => 1.14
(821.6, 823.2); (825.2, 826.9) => 1.10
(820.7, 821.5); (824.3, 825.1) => 1.11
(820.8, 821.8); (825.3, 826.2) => 1.15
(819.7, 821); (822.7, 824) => 1.11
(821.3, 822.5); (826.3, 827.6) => 1.10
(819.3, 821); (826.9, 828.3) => 1.13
